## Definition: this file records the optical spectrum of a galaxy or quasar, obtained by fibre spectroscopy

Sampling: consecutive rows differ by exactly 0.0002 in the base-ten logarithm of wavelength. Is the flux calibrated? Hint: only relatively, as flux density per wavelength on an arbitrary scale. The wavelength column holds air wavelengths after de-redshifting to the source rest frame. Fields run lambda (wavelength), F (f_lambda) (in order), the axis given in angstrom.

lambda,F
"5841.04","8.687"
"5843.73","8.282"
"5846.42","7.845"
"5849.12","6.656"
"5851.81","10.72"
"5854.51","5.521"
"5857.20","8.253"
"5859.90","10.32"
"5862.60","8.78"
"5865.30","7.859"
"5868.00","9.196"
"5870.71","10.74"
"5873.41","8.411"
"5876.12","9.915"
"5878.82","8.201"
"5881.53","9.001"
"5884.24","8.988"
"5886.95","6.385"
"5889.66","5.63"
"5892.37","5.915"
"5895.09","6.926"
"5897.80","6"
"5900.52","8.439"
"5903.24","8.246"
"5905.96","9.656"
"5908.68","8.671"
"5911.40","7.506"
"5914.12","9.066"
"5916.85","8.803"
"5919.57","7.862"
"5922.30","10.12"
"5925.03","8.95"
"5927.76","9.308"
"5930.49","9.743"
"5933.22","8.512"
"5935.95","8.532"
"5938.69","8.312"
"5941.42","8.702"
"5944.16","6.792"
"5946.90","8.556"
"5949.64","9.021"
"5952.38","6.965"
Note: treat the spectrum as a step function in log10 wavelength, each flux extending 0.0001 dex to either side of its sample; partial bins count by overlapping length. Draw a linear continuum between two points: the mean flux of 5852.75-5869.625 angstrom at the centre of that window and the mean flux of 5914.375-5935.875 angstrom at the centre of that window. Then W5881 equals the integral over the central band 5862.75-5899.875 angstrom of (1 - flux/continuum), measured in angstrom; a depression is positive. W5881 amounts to 2.7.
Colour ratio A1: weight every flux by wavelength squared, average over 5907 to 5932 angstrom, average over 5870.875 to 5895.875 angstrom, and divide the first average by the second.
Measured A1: 1.15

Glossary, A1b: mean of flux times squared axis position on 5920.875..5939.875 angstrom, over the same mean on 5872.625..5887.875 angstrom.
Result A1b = 1.1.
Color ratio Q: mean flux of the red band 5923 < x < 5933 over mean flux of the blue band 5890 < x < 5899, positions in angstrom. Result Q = 1.50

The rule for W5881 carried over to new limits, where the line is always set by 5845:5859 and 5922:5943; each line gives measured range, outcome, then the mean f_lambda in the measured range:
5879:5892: 1.4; 7.44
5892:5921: 2.1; 7.99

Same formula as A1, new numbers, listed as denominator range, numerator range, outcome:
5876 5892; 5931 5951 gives 1.11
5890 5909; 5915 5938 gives 1.20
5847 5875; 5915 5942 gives 1.05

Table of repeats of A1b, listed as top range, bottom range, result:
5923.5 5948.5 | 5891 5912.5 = 1.14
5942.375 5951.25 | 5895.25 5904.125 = 1.11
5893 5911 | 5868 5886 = 0.87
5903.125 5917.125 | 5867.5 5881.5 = 0.95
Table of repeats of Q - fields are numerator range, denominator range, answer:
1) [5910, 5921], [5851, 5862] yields 0.97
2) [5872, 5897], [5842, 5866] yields 0.93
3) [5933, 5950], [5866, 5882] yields 0.90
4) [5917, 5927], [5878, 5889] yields 1.12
